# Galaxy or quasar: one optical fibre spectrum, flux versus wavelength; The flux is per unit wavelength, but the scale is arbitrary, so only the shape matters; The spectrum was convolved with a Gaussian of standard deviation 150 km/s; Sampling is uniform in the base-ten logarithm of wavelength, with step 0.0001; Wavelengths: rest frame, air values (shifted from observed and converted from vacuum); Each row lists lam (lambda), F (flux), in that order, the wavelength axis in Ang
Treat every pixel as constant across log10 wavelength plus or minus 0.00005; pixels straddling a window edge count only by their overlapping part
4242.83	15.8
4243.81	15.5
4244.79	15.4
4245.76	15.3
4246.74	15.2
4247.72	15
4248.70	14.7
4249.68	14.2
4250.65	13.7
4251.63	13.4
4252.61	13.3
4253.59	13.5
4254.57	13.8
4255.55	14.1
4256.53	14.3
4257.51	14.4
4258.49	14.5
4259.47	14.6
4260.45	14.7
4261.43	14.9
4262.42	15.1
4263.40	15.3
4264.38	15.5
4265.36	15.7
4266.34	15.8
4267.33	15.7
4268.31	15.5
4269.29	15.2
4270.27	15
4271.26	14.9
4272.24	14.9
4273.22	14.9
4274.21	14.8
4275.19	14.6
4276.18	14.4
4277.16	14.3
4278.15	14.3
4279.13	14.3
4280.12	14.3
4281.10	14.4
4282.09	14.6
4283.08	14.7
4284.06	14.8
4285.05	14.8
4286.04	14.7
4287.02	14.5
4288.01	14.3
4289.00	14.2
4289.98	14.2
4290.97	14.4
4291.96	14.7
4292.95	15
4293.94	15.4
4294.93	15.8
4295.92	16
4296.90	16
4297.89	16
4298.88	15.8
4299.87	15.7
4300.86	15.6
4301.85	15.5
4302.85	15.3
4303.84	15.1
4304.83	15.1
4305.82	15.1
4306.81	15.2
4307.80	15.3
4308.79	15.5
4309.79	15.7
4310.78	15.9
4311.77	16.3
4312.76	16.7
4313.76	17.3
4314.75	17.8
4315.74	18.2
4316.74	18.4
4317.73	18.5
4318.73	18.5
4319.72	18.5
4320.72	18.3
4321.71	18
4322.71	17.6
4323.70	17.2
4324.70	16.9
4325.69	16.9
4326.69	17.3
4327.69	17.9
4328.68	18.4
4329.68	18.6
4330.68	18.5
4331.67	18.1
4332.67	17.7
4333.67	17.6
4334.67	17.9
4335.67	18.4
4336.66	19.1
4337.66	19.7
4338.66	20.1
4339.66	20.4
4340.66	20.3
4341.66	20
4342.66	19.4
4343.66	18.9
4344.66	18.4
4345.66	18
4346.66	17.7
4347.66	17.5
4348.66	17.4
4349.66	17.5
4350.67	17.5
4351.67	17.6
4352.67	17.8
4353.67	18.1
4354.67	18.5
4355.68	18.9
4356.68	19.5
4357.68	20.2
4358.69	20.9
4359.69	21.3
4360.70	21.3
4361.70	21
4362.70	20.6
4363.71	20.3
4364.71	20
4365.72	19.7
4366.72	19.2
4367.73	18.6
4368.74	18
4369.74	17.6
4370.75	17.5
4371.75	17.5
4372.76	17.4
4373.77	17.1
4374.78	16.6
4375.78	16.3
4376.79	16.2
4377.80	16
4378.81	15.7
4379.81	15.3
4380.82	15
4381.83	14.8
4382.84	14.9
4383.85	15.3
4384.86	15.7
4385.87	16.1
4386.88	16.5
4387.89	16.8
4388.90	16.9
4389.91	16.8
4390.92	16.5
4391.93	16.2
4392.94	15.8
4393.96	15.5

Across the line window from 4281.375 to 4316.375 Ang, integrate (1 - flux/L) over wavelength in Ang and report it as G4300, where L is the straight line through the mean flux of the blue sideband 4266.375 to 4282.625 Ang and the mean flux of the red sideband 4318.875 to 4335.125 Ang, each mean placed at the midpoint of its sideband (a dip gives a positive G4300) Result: 1.60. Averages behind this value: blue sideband 14.8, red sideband 17.9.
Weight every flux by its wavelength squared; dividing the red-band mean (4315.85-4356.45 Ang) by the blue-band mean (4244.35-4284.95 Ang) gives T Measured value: 1.29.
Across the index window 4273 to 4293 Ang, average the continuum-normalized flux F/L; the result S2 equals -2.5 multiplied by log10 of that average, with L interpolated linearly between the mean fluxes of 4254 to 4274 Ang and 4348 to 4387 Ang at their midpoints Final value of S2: 0.07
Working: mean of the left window 14.9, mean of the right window 17.8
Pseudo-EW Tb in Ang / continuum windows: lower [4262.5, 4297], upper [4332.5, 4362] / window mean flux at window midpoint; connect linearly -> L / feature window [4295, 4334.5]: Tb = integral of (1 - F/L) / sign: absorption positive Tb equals 0.3 Ang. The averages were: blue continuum 14.9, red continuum 19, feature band 16.9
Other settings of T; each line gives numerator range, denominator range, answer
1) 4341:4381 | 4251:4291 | 1.31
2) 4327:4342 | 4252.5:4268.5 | 1.32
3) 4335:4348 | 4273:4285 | 1.35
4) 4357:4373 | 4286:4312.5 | 1.31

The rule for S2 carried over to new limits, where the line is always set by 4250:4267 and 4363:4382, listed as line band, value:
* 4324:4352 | -0.11 mag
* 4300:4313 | 0.01 mag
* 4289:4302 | 0.01 mag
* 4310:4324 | -0.11 mag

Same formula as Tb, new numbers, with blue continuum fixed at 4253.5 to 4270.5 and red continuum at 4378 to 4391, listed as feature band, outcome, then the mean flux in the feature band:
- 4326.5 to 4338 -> -2.1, 18.3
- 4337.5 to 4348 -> -2.4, 19.1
